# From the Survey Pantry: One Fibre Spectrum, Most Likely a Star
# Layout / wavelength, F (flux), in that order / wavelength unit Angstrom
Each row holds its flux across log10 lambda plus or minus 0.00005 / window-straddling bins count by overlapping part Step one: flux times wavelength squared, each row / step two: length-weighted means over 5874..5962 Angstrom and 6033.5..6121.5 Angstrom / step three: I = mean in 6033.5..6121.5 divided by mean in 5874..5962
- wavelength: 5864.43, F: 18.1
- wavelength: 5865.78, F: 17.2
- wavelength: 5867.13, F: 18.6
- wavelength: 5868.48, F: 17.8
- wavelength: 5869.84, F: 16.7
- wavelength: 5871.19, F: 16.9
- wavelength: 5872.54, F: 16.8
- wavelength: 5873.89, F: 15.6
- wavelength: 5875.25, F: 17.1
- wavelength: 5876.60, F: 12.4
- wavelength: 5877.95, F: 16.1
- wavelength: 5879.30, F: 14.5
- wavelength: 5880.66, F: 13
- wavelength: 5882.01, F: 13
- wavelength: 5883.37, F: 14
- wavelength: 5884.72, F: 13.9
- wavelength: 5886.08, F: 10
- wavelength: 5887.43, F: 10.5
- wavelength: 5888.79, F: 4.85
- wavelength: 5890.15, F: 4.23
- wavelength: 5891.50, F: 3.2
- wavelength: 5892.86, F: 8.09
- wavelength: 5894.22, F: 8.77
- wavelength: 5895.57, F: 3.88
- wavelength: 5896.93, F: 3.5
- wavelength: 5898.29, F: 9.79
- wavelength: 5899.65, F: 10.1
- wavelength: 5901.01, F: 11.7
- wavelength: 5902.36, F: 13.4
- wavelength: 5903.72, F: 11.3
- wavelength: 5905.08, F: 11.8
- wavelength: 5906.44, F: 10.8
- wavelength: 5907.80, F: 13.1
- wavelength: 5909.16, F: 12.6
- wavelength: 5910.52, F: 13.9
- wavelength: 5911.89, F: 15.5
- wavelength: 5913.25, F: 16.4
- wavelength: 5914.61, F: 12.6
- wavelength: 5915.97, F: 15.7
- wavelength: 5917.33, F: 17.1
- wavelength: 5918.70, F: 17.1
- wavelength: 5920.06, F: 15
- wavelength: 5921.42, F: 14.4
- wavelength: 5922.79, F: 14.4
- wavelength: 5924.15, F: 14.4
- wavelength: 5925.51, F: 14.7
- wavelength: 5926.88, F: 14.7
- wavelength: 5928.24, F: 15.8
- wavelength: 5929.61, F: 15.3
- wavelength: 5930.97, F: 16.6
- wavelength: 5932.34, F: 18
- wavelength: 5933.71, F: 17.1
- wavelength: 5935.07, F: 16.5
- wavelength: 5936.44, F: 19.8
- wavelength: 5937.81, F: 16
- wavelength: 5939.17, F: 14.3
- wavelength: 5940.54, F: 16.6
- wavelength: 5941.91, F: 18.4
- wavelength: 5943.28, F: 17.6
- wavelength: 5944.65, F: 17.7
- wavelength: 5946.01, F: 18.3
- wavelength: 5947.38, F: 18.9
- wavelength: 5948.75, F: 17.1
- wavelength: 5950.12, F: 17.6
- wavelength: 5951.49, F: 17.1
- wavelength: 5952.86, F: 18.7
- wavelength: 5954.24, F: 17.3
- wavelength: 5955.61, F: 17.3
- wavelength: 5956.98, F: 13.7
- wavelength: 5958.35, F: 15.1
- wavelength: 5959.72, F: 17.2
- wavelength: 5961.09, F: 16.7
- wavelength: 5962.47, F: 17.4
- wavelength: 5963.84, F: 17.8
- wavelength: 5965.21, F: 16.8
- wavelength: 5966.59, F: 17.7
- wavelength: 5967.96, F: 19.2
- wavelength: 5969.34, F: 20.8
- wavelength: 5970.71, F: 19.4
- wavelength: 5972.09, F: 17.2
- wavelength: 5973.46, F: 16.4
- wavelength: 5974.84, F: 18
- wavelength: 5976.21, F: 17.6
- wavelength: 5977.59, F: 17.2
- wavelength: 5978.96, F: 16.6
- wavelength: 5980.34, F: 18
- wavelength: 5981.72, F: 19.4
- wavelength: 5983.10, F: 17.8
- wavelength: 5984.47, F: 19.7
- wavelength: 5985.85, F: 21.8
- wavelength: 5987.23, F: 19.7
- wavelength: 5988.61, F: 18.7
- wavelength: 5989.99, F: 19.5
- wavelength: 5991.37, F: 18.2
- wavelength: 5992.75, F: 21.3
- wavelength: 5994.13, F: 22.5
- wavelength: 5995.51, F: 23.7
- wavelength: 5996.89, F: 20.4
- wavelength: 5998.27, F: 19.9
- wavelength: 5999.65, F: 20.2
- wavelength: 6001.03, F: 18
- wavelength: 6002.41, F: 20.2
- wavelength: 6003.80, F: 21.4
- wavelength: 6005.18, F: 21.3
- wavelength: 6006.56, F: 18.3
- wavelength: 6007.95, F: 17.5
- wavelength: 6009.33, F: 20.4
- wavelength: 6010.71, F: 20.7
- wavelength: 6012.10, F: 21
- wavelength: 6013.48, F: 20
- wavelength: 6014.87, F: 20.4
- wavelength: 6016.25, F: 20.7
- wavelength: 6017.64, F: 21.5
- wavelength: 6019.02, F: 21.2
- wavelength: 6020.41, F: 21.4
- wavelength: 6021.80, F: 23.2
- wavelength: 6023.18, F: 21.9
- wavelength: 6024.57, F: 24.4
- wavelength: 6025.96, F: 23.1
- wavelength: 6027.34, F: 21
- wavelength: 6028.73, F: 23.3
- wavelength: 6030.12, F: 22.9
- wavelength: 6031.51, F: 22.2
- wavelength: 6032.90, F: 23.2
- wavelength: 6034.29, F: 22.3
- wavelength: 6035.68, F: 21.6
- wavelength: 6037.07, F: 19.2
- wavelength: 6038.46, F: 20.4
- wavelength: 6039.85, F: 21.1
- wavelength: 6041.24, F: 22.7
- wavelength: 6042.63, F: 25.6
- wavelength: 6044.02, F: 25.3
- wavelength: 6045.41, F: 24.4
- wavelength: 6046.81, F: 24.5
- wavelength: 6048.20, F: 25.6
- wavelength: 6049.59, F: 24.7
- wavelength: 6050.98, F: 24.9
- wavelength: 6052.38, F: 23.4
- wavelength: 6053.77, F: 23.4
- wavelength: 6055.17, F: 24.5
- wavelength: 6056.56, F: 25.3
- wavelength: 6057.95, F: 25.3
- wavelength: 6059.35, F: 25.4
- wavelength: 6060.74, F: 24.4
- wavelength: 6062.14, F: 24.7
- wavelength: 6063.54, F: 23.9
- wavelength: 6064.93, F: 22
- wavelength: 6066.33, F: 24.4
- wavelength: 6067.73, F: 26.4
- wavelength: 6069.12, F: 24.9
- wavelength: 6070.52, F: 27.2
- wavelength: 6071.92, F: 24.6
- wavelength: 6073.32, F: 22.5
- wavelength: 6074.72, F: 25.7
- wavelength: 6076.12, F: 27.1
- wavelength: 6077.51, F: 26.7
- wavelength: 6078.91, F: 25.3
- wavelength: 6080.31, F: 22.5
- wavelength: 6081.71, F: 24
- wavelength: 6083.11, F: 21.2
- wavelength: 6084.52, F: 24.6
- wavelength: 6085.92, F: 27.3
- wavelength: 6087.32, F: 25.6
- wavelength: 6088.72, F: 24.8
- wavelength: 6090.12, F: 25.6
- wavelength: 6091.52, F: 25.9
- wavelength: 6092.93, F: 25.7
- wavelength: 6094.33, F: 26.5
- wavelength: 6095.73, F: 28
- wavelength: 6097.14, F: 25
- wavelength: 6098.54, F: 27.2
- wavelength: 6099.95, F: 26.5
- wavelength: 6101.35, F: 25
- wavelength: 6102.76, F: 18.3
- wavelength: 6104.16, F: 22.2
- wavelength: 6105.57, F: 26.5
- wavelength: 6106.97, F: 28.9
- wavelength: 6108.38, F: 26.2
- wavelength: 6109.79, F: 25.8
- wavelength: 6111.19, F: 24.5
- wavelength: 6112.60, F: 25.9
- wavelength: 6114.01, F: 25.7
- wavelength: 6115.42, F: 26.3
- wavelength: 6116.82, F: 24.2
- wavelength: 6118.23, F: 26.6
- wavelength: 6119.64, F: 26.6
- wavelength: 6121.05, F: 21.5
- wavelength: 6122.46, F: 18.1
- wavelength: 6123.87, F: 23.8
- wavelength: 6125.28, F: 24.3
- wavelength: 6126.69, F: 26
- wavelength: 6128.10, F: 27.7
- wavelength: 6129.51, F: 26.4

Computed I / 1.9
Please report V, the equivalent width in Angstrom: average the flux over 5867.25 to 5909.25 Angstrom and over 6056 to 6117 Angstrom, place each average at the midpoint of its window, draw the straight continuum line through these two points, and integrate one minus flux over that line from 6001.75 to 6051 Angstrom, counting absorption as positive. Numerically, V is -2.2 Angstrom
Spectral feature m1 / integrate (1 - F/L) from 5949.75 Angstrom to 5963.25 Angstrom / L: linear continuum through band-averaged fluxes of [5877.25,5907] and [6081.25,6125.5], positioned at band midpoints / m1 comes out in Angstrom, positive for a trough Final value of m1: -2.1 Angstrom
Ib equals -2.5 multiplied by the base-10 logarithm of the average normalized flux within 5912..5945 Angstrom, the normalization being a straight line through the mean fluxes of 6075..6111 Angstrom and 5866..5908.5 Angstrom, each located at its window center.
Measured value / -0.11 mag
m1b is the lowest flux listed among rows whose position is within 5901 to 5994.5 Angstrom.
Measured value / 10.8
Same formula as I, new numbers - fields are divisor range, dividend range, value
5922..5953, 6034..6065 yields 1.47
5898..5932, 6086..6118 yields 1.94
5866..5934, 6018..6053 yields 1.83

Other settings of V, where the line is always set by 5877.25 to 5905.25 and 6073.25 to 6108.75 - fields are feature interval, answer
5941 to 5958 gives -3.6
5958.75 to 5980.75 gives -2.4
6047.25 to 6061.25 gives -1.4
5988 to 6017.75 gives -2.9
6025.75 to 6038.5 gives -0.8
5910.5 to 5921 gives -3.2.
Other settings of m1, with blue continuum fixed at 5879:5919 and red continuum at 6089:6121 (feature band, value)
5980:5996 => -2.4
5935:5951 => -3.6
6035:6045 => -0.6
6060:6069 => -0.7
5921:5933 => -2.0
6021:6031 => -1.4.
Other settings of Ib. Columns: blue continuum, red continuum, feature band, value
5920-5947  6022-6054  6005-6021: 0.06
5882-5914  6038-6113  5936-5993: -0.14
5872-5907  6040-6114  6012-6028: -0.05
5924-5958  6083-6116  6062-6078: -0.05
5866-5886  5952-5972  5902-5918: 0.18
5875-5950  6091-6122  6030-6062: -0.09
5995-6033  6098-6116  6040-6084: -0.06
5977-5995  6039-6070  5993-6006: -0.03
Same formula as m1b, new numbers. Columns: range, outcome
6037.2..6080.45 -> 20.4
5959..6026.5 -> 16.4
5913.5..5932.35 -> 12.6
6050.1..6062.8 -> 23.4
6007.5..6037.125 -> 17.5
